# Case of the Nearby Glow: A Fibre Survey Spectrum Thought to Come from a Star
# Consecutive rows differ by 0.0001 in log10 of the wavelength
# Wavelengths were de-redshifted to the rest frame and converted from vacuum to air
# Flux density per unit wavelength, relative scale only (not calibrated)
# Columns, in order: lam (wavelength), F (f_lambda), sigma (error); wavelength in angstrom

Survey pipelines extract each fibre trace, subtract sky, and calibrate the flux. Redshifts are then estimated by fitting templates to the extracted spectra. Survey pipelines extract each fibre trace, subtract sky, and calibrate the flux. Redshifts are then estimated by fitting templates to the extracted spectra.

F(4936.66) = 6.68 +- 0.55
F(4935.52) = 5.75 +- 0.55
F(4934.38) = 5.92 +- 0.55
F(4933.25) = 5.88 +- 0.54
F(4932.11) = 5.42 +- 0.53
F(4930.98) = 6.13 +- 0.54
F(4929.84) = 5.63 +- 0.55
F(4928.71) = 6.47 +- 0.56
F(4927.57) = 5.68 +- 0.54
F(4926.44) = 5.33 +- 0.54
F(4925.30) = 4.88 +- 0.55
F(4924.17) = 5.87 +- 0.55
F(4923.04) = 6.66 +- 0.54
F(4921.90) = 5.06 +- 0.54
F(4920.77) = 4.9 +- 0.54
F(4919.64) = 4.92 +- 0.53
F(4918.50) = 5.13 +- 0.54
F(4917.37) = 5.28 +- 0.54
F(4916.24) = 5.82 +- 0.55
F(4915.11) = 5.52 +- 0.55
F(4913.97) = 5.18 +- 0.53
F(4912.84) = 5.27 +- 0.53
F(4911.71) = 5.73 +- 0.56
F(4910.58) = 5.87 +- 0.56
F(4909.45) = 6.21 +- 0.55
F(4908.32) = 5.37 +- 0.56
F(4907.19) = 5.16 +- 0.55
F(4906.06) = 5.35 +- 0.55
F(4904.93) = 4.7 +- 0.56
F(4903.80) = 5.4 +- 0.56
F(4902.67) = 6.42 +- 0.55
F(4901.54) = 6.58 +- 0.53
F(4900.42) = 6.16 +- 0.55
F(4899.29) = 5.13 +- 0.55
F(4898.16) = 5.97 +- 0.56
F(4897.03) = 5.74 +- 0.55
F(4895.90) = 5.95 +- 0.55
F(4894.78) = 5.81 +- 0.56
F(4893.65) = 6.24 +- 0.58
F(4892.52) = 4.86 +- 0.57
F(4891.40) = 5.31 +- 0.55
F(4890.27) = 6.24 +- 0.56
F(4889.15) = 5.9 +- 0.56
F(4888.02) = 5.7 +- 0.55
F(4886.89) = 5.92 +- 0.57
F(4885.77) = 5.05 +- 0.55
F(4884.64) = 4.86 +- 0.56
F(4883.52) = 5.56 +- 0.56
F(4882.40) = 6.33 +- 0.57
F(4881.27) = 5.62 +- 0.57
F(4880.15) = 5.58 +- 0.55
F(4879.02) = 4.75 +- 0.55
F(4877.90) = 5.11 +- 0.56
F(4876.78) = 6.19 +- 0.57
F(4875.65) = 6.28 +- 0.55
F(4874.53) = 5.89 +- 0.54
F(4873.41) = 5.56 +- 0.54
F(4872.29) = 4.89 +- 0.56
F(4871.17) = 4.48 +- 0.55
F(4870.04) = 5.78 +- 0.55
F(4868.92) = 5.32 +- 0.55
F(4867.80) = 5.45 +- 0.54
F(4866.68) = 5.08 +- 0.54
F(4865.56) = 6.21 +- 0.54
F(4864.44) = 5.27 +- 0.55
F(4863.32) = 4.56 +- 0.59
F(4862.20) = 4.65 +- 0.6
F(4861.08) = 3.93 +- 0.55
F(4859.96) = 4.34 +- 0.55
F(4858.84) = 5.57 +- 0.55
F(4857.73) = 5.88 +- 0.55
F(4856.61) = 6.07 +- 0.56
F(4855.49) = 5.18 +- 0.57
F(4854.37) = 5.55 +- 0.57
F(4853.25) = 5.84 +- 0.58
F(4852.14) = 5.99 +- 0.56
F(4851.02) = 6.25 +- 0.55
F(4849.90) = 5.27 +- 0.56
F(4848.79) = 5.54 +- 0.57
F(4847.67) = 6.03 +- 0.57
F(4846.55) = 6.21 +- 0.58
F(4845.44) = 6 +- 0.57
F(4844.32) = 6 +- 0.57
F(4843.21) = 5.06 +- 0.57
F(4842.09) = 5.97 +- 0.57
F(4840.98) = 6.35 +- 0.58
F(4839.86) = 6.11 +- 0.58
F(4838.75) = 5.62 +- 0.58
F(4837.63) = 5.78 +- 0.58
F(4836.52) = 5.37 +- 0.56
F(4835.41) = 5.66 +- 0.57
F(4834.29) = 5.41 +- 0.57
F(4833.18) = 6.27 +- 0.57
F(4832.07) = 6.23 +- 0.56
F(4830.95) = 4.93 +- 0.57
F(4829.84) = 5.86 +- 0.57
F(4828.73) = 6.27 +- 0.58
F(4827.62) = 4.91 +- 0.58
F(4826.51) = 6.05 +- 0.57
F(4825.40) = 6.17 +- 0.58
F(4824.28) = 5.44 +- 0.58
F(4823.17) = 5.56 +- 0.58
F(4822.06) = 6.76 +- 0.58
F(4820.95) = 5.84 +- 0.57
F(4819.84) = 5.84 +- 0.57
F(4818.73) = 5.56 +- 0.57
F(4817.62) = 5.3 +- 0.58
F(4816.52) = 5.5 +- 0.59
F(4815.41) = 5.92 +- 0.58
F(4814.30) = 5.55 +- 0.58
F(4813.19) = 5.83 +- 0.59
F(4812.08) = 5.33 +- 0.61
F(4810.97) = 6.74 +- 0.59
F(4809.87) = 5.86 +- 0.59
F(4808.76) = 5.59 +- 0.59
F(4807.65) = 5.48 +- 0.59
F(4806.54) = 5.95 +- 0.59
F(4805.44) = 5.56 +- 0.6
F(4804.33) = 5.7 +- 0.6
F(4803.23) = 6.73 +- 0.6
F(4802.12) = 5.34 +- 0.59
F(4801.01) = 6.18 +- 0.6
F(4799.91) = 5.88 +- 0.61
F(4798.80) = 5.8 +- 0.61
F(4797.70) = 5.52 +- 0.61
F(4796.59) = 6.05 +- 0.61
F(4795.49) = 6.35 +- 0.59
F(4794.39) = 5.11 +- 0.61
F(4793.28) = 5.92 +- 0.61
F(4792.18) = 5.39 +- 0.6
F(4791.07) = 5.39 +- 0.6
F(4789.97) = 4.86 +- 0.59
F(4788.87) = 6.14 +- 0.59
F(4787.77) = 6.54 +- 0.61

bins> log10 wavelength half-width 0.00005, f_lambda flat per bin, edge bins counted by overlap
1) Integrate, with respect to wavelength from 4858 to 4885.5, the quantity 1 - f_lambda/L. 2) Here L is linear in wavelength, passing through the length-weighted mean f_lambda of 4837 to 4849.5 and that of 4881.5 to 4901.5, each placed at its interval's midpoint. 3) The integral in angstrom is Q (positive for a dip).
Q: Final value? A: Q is 2.2 angstrom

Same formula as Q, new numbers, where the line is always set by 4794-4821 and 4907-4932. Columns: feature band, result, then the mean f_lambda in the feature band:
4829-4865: 0.7 angstrom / 5.59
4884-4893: 0.2 angstrom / 5.49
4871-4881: 0.3 angstrom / 5.46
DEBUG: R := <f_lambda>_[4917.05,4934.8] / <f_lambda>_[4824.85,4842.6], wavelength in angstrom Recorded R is 1.0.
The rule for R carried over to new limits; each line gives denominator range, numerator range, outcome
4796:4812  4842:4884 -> 0.94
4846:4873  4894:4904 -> 1.10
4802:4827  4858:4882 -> 0.91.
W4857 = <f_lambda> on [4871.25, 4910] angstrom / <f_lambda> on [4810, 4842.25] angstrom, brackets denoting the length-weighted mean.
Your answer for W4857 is 1.0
